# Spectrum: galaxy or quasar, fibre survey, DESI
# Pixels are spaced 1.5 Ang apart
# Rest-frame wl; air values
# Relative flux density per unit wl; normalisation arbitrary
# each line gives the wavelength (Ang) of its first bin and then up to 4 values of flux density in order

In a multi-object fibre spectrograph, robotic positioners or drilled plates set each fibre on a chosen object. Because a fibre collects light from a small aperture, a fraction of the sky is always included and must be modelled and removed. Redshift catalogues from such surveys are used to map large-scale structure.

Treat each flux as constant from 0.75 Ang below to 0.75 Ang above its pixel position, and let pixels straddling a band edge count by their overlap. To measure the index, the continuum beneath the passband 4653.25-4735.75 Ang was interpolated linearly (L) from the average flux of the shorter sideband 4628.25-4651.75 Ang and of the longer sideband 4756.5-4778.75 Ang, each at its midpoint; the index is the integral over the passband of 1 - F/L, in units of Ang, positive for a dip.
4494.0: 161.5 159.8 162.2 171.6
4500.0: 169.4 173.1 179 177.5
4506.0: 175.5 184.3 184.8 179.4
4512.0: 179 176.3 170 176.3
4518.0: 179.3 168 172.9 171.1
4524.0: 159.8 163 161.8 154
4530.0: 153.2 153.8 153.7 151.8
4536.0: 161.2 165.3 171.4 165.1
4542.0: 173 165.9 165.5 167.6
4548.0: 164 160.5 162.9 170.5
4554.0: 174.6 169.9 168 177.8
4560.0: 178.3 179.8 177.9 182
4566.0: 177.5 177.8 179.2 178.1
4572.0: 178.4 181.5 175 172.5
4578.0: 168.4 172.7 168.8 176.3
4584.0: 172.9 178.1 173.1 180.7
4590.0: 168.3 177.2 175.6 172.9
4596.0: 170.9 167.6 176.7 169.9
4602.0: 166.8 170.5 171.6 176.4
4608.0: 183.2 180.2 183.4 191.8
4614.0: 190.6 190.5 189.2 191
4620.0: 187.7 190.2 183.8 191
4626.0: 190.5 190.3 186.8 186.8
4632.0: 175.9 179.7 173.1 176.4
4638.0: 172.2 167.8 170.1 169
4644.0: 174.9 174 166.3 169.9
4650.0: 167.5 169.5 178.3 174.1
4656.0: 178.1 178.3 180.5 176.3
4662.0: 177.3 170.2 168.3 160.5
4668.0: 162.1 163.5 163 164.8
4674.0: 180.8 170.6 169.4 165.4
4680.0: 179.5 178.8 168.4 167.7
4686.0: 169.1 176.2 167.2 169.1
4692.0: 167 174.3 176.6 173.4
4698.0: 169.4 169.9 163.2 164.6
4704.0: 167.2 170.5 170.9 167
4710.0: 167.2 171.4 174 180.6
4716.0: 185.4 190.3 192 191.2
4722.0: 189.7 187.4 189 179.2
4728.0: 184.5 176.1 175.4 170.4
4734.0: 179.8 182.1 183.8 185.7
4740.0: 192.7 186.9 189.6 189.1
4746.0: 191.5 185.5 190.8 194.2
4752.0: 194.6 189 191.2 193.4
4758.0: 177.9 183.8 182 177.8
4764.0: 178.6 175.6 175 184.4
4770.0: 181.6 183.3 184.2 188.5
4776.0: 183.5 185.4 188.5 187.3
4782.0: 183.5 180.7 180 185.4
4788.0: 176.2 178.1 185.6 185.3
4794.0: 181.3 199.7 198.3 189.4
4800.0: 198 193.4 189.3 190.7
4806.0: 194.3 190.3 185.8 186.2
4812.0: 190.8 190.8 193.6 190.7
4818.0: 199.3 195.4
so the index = 1.51 Ang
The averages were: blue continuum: 174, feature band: 174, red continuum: 182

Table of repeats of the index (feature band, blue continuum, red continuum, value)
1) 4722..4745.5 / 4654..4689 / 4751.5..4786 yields -0.6 Ang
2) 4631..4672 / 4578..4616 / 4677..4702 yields 0.3 Ang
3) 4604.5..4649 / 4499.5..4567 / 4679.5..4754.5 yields -1.6 Ang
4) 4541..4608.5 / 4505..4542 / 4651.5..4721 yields -1.5 Ang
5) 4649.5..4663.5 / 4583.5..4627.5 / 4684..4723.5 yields 0.1 Ang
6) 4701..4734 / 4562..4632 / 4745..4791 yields 0.9 Ang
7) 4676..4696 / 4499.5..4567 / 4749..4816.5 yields 1.0 Ang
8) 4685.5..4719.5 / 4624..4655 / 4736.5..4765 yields 1.8 Ang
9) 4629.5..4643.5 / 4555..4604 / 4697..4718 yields -0.1 Ang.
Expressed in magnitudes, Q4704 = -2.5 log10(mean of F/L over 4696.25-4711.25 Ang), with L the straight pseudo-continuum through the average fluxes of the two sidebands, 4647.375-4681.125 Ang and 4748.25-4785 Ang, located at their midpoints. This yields 0.05 mag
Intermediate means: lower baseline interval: 171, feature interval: 168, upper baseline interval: 185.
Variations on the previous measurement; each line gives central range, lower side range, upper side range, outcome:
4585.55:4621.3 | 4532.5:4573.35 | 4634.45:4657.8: -0.04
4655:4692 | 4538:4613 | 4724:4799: 0.05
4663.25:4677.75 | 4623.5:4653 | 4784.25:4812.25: 0.07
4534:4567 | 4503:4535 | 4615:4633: 0.03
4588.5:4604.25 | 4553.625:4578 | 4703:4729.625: 0.03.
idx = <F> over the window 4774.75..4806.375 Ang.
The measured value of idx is 187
